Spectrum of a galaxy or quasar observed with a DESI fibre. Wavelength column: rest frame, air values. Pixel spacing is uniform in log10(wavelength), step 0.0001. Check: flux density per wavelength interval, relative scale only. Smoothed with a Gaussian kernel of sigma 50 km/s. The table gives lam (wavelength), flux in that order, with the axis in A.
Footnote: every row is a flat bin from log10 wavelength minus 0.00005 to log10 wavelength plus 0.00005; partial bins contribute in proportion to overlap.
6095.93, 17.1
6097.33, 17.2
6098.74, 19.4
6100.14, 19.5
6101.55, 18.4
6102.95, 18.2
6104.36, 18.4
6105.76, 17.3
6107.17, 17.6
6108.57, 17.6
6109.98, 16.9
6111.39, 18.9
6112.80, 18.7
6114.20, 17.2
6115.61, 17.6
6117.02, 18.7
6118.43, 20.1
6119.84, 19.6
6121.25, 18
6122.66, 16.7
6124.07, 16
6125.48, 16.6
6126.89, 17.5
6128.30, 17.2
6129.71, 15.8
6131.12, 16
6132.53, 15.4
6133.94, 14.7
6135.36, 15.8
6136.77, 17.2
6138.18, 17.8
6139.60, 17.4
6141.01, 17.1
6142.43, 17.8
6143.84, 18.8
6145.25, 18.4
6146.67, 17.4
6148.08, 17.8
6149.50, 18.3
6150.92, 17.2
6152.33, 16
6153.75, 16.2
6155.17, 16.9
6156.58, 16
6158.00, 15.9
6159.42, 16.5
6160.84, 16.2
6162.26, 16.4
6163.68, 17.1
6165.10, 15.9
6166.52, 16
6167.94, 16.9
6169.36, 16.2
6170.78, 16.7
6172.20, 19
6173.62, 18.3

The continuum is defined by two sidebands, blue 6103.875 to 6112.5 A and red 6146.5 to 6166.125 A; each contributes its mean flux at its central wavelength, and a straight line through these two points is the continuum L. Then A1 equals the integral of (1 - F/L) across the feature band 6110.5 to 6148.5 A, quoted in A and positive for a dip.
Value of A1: -0.23 A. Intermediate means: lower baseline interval 17.8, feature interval 17.4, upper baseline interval 16.7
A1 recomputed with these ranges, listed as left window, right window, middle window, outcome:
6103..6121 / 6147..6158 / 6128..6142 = 0.80 A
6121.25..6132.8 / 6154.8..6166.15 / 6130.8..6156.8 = -0.87 A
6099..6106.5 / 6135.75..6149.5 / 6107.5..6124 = 0.10 A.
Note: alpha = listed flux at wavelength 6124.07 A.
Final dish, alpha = 16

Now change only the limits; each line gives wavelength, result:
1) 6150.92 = 17.2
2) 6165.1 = 15.9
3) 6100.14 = 19.5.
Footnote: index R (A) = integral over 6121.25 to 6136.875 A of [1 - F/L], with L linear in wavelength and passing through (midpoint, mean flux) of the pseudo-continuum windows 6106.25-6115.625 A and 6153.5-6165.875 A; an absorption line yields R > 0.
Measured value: 0.9 A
